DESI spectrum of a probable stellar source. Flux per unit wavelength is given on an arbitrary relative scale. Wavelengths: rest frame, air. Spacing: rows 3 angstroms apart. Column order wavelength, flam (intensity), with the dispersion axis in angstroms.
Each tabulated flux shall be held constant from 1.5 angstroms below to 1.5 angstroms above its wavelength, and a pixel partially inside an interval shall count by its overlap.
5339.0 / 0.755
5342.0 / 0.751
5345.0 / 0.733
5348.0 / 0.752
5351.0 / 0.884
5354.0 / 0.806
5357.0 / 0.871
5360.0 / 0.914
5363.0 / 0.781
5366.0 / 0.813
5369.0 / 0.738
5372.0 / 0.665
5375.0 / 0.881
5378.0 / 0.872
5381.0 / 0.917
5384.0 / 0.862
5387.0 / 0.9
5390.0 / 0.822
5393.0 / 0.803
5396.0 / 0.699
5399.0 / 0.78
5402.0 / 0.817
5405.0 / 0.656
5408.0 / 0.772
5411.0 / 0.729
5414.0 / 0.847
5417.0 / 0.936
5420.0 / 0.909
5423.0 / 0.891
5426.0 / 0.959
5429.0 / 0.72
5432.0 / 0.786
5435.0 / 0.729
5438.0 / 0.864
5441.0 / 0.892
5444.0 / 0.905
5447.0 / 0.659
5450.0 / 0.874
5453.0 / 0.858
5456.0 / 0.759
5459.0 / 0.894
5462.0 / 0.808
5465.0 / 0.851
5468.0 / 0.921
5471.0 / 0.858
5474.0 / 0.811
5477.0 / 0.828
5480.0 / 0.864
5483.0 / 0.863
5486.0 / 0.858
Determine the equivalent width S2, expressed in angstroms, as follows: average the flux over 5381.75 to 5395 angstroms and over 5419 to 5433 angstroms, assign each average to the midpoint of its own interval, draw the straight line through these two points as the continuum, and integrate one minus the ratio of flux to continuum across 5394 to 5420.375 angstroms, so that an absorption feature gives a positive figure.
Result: 1.9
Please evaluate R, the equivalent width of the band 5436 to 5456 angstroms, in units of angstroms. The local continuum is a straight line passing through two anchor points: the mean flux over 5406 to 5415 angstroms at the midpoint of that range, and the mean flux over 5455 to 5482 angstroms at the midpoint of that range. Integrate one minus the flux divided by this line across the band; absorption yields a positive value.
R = -0.4 angstroms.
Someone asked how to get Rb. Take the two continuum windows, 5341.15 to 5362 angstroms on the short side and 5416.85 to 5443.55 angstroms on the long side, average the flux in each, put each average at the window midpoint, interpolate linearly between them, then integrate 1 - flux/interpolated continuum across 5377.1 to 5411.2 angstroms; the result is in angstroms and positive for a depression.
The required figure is 1.3 angstroms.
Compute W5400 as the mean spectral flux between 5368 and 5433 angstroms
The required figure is 0.817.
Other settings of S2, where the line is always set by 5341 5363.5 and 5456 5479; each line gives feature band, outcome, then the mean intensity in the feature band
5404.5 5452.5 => 0.65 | 0.825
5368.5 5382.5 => 0.01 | 0.82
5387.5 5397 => 0.39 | 0.792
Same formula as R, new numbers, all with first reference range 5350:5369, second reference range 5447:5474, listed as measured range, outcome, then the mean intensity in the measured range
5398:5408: 1.01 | 0.753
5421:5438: 0.30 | 0.824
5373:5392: -0.72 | 0.868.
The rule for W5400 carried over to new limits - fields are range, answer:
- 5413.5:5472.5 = 0.846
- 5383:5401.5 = 0.81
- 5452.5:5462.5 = 0.829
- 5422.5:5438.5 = 0.818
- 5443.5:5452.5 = 0.807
